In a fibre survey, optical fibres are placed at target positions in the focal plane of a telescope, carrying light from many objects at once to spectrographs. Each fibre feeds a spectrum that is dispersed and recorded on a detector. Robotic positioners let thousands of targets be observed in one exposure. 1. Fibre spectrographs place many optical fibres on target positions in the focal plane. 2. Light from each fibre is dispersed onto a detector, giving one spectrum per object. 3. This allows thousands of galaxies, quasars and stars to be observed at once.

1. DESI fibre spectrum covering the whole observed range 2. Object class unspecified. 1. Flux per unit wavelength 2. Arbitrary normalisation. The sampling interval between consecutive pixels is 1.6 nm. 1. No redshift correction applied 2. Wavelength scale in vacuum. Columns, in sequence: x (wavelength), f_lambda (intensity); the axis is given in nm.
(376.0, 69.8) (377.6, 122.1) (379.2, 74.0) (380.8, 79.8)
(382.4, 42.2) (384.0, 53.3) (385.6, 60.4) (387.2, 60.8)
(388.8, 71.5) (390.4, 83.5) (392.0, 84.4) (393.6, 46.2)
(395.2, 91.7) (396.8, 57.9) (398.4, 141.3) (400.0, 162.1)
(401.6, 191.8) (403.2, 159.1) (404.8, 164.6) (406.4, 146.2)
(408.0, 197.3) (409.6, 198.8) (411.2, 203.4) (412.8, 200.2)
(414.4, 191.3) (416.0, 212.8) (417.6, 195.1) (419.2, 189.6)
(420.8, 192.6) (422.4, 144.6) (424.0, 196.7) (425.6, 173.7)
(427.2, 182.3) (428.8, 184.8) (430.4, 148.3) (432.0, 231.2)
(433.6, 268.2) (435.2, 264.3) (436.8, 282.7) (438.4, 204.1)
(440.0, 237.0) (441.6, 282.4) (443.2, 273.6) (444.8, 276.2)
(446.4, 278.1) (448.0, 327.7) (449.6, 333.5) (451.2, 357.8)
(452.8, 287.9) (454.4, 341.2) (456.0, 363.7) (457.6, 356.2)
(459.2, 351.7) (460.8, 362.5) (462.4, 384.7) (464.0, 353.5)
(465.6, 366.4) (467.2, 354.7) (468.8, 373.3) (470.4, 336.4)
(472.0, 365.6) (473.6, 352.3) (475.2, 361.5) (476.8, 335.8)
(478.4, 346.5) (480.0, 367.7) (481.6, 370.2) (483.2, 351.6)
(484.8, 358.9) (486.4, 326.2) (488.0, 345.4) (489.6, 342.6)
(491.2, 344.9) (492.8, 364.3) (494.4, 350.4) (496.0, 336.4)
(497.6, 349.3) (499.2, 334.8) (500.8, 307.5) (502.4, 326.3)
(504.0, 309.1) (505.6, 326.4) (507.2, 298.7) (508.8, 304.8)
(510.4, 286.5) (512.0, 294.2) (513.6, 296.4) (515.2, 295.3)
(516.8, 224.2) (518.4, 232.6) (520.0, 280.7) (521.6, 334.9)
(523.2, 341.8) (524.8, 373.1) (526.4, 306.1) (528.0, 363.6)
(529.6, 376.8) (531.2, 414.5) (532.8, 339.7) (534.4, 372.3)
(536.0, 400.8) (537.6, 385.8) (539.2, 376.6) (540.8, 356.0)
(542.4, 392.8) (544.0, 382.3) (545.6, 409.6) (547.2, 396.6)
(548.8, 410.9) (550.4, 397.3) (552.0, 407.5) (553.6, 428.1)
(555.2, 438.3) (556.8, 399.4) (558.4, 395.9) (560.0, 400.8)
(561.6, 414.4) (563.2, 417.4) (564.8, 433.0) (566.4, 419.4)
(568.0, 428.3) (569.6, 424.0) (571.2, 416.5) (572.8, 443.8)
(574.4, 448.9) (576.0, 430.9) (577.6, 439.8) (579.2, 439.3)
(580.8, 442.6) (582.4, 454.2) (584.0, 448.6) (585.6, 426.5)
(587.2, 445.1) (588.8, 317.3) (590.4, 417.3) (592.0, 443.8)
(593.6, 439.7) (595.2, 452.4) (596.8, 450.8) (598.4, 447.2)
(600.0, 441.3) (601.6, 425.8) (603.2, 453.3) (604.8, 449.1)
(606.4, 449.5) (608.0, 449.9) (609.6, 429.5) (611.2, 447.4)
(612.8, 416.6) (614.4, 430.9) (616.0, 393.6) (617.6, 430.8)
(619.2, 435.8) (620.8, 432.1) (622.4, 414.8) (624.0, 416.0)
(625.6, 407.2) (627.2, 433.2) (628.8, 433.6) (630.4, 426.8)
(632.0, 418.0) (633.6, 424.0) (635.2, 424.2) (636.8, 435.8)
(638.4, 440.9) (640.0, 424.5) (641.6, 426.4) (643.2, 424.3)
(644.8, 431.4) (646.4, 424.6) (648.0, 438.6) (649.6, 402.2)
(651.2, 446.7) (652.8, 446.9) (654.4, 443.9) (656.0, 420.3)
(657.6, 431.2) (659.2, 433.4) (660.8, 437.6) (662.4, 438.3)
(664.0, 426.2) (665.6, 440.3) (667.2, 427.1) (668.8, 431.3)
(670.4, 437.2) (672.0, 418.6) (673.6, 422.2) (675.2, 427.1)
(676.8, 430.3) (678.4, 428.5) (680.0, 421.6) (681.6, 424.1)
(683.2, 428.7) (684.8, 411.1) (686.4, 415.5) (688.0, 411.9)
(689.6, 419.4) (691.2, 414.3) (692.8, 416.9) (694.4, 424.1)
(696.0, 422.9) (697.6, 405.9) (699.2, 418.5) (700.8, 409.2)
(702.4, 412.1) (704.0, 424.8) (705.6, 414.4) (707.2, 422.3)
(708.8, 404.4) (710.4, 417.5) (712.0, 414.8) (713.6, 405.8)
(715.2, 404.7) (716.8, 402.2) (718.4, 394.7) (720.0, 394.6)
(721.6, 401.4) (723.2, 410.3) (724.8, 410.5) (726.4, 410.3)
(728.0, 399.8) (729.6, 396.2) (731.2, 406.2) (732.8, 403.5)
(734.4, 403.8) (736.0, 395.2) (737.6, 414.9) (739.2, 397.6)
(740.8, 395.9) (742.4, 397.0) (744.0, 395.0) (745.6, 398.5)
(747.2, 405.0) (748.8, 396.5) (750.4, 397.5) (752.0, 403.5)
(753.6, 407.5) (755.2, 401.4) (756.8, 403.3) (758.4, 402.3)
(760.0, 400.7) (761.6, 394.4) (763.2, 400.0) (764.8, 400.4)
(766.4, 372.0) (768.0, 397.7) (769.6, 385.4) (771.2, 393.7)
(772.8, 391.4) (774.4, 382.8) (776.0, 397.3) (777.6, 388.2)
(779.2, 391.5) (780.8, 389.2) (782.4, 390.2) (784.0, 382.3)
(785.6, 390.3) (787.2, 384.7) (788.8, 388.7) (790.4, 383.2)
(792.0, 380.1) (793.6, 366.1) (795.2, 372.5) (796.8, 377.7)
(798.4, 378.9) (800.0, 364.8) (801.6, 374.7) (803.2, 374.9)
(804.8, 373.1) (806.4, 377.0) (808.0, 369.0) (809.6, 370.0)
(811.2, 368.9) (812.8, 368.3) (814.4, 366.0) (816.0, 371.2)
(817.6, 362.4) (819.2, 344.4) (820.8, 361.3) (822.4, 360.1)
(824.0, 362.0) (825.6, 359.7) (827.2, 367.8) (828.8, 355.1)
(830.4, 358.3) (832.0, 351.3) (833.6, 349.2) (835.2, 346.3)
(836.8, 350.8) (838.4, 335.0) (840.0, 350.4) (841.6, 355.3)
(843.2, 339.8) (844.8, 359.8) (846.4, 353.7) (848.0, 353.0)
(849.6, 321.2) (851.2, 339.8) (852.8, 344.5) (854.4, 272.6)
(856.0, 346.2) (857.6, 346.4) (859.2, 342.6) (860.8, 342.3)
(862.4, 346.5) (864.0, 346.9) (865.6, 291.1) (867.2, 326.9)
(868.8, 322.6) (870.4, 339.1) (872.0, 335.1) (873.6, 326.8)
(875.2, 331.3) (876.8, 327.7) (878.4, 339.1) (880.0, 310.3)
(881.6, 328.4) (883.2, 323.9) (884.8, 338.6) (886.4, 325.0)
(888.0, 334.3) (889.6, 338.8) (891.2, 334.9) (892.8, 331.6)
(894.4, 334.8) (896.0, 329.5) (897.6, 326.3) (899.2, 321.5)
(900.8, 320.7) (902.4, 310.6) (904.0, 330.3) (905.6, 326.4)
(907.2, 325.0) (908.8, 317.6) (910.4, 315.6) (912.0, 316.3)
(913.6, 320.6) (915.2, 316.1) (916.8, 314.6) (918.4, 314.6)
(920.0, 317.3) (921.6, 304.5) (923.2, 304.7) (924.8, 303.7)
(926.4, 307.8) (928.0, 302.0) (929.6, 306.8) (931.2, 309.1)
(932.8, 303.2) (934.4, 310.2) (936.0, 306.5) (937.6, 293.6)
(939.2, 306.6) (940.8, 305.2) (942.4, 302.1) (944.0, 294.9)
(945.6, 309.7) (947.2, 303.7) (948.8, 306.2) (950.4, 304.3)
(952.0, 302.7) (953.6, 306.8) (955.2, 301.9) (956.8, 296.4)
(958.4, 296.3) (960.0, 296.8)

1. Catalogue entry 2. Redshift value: 0.000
